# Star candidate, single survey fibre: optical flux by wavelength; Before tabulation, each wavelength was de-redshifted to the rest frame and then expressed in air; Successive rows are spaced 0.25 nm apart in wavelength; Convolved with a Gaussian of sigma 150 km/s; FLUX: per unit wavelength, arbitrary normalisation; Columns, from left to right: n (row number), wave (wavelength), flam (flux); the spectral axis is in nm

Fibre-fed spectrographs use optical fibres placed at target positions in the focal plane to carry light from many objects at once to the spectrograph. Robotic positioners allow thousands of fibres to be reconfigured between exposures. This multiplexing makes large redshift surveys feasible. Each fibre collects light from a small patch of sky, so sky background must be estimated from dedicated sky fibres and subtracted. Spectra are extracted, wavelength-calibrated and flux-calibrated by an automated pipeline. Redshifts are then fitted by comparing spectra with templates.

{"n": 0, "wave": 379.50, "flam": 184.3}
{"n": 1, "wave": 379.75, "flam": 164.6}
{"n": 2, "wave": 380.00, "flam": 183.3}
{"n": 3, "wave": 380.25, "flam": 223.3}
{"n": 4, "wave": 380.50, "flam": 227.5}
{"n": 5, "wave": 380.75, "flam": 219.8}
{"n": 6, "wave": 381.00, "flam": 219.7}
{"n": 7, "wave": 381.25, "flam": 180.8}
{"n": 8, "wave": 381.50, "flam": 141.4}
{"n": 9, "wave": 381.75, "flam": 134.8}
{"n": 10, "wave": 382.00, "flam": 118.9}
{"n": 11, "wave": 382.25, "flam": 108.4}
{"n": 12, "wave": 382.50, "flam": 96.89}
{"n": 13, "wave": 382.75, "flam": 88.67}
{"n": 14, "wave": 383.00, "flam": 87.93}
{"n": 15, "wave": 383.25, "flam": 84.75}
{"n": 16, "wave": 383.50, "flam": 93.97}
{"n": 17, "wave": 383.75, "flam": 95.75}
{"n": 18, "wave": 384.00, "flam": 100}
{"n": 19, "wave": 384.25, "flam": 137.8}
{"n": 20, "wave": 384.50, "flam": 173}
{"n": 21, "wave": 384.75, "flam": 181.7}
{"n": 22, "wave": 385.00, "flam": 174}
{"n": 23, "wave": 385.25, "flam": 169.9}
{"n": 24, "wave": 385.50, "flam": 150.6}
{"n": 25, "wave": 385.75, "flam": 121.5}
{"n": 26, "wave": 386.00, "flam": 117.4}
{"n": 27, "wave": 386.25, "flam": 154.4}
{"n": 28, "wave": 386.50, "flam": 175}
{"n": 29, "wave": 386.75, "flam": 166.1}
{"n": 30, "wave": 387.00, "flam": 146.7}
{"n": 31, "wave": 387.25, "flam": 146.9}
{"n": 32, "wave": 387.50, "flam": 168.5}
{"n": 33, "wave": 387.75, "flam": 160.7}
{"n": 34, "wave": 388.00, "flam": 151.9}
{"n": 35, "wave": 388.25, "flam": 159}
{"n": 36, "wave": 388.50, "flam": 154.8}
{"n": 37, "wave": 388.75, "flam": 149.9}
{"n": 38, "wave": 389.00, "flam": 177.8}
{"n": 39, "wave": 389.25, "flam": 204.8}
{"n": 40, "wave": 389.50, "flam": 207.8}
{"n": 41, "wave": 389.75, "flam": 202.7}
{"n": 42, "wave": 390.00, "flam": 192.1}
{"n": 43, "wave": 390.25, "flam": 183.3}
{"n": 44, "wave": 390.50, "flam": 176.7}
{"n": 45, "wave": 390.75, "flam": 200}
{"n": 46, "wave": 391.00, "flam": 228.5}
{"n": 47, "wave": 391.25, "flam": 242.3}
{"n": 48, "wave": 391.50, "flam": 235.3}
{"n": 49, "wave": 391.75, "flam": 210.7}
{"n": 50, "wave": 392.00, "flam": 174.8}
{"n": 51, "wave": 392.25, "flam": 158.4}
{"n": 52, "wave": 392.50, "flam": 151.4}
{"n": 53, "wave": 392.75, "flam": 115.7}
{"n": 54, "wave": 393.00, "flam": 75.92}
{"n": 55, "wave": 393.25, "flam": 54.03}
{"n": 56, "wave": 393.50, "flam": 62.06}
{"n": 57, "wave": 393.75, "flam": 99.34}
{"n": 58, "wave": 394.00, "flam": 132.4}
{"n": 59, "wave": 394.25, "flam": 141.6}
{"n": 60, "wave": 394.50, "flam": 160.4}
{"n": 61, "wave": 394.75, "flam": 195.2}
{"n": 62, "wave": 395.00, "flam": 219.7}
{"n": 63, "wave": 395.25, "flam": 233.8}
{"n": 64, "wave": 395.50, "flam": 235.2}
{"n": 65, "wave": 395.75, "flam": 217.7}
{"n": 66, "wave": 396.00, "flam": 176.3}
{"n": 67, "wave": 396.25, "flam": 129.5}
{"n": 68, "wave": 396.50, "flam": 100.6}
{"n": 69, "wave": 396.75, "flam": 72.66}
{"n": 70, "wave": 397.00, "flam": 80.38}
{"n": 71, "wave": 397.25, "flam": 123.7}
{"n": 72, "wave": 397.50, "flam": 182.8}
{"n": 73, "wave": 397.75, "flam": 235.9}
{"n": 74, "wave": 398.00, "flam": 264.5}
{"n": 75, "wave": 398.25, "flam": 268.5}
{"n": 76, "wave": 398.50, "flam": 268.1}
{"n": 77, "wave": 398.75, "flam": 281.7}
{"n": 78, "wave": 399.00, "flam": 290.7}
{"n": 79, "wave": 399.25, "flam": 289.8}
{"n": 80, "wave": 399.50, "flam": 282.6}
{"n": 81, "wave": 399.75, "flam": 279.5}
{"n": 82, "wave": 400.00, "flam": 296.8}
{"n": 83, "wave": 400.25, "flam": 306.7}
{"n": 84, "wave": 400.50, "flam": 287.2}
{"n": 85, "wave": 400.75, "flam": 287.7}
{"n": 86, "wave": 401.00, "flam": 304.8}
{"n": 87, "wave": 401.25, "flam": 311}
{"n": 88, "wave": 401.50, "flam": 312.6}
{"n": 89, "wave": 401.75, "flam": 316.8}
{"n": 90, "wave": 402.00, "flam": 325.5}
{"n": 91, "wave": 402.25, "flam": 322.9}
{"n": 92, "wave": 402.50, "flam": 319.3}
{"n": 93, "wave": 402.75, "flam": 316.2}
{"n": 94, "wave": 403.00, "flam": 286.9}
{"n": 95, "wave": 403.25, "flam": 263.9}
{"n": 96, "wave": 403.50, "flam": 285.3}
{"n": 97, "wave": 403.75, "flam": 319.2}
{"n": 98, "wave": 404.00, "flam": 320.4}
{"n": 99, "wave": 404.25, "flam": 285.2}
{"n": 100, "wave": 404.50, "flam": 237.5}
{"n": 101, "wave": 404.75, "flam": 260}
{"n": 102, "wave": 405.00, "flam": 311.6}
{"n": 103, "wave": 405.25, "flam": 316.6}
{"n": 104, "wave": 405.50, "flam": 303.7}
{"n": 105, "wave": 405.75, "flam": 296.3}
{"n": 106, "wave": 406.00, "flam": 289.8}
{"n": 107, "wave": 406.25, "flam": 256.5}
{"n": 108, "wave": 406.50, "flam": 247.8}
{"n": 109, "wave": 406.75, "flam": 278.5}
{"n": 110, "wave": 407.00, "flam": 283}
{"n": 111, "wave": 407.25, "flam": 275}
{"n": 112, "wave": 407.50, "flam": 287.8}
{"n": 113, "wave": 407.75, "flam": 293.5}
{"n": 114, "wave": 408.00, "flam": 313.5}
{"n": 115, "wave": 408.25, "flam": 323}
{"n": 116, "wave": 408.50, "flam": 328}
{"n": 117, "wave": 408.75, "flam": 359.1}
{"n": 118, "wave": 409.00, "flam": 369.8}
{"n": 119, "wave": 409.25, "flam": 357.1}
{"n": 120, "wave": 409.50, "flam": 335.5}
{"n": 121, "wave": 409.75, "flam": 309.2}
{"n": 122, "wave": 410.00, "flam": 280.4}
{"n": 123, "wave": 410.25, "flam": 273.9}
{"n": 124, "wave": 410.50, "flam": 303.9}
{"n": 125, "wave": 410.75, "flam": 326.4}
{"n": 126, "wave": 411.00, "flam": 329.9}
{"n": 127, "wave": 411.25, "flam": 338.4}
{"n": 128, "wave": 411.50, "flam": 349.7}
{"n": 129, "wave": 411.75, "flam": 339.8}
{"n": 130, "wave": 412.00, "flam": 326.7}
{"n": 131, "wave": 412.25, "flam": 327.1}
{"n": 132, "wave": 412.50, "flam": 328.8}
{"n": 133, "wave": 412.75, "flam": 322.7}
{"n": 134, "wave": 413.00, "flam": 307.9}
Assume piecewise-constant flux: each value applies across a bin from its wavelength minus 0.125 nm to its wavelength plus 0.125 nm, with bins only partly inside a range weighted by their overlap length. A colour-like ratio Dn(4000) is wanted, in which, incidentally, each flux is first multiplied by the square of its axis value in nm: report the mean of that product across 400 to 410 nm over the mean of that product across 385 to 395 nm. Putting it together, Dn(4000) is 2.02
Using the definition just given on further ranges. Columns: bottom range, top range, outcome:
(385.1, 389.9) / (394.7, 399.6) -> 1.34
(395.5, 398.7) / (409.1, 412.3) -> 1.90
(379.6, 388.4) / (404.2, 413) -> 2.34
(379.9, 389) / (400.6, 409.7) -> 2.25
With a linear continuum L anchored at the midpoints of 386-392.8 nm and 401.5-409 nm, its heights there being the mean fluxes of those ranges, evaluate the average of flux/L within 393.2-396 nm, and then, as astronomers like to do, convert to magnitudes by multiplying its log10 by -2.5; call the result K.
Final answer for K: 0.32 mag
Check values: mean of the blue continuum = 177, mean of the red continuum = 299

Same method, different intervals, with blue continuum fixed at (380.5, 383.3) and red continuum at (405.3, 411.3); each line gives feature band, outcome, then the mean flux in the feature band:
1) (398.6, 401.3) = -0.15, 292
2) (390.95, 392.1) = -0.09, 219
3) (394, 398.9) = 0.23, 188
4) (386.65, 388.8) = 0.13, 156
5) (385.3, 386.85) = 0.13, 148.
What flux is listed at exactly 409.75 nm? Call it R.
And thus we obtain 309.2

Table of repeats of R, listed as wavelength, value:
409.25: 357.1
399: 290.7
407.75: 293.5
